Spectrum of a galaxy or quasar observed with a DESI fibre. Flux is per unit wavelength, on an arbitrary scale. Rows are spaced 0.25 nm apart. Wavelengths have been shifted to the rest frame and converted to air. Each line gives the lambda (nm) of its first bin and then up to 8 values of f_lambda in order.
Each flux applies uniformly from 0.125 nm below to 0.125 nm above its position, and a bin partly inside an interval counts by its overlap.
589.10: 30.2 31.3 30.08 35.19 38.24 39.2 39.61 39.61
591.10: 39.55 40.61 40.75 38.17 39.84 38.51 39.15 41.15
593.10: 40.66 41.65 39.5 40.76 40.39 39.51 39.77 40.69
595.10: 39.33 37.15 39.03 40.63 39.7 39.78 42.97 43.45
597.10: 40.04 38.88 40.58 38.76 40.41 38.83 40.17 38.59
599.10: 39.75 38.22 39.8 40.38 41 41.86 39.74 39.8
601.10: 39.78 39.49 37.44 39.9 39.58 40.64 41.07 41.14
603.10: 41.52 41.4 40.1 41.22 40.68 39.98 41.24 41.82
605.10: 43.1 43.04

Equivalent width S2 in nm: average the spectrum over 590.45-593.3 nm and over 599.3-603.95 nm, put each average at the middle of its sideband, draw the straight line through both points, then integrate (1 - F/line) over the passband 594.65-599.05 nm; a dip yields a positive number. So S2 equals 0.01 nm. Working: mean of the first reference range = 39.8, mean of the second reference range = 40.2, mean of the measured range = 39.9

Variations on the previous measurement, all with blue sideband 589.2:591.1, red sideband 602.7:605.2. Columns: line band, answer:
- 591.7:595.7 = -0.23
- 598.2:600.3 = -0.01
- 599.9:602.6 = 0.02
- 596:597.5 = -0.08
